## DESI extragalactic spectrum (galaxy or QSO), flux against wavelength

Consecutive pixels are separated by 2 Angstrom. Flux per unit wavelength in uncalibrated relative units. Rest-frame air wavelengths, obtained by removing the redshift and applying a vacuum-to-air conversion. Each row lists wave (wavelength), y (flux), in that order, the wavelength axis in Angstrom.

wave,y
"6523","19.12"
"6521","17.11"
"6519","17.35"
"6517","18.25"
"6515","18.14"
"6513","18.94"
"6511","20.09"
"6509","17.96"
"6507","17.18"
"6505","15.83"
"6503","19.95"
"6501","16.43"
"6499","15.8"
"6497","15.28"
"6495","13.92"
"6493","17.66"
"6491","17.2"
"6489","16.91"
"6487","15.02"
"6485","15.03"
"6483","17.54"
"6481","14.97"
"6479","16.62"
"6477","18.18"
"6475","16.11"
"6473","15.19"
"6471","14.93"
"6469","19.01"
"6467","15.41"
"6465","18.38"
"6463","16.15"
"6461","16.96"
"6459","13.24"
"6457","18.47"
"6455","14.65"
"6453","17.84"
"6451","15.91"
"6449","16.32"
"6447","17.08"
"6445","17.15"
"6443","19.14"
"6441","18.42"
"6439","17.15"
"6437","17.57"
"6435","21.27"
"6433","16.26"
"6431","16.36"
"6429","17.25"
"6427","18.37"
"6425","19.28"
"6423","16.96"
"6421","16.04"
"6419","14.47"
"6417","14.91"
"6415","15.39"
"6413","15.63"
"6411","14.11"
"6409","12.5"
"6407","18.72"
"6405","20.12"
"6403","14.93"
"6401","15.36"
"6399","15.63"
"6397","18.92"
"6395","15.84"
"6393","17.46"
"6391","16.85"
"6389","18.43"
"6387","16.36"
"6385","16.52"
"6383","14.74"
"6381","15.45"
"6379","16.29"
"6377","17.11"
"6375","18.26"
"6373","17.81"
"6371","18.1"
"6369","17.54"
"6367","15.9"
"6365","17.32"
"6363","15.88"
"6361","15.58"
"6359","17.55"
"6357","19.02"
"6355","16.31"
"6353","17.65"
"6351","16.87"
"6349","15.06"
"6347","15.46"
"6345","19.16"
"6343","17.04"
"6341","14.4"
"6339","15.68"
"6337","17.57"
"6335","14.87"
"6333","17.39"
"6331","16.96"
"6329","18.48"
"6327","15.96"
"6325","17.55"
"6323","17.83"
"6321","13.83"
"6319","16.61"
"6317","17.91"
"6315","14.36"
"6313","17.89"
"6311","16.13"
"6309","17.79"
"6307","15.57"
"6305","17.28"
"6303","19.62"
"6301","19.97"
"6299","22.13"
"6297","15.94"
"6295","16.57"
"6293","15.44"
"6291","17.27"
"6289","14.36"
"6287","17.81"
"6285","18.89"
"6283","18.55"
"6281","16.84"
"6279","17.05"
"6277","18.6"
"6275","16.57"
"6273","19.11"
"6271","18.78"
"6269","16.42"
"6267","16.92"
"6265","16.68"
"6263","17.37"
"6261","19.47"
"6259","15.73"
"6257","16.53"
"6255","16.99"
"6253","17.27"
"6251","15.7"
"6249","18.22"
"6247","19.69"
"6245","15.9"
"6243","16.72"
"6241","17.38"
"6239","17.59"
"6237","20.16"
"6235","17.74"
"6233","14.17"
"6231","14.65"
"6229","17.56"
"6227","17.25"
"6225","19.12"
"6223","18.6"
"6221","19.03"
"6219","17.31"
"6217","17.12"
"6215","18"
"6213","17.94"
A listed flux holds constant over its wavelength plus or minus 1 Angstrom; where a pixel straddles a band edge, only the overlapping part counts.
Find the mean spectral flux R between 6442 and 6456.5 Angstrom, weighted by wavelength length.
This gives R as 16.9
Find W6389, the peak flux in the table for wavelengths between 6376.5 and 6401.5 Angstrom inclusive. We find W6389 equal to 18.92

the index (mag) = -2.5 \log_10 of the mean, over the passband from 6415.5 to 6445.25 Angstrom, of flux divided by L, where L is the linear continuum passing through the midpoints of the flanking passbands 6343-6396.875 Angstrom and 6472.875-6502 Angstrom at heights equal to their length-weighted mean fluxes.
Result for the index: -0.05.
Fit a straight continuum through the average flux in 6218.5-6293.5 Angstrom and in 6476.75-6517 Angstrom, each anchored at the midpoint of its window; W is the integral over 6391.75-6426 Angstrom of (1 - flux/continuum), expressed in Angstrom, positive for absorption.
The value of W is 1.7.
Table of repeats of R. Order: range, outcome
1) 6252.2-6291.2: 17.4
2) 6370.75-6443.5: 16.8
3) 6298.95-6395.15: 16.9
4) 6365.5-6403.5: 16.7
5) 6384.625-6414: 16.5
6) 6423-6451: 17.7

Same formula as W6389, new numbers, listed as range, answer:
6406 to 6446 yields 21.27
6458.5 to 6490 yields 19.01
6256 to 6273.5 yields 19.47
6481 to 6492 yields 17.54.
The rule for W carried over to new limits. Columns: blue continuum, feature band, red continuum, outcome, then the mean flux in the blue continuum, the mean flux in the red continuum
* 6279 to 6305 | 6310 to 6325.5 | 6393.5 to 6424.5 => 0.8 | 17.7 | 16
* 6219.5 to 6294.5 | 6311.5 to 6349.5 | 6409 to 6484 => 1.2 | 17.3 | 16.7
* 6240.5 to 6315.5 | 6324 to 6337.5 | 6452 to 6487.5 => 0.1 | 17.4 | 16.3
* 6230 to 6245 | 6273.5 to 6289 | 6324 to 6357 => -0.7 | 16.8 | 16.7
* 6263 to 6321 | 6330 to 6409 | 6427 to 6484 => 1.7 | 17.3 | 16.9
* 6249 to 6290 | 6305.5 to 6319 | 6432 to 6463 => 0.5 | 17.3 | 17.1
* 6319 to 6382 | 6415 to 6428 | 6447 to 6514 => 0.1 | 16.8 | 16.6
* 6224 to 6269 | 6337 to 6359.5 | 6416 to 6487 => 0.3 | 17.2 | 16.8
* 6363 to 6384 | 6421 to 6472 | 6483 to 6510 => -1.6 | 16.8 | 16.5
